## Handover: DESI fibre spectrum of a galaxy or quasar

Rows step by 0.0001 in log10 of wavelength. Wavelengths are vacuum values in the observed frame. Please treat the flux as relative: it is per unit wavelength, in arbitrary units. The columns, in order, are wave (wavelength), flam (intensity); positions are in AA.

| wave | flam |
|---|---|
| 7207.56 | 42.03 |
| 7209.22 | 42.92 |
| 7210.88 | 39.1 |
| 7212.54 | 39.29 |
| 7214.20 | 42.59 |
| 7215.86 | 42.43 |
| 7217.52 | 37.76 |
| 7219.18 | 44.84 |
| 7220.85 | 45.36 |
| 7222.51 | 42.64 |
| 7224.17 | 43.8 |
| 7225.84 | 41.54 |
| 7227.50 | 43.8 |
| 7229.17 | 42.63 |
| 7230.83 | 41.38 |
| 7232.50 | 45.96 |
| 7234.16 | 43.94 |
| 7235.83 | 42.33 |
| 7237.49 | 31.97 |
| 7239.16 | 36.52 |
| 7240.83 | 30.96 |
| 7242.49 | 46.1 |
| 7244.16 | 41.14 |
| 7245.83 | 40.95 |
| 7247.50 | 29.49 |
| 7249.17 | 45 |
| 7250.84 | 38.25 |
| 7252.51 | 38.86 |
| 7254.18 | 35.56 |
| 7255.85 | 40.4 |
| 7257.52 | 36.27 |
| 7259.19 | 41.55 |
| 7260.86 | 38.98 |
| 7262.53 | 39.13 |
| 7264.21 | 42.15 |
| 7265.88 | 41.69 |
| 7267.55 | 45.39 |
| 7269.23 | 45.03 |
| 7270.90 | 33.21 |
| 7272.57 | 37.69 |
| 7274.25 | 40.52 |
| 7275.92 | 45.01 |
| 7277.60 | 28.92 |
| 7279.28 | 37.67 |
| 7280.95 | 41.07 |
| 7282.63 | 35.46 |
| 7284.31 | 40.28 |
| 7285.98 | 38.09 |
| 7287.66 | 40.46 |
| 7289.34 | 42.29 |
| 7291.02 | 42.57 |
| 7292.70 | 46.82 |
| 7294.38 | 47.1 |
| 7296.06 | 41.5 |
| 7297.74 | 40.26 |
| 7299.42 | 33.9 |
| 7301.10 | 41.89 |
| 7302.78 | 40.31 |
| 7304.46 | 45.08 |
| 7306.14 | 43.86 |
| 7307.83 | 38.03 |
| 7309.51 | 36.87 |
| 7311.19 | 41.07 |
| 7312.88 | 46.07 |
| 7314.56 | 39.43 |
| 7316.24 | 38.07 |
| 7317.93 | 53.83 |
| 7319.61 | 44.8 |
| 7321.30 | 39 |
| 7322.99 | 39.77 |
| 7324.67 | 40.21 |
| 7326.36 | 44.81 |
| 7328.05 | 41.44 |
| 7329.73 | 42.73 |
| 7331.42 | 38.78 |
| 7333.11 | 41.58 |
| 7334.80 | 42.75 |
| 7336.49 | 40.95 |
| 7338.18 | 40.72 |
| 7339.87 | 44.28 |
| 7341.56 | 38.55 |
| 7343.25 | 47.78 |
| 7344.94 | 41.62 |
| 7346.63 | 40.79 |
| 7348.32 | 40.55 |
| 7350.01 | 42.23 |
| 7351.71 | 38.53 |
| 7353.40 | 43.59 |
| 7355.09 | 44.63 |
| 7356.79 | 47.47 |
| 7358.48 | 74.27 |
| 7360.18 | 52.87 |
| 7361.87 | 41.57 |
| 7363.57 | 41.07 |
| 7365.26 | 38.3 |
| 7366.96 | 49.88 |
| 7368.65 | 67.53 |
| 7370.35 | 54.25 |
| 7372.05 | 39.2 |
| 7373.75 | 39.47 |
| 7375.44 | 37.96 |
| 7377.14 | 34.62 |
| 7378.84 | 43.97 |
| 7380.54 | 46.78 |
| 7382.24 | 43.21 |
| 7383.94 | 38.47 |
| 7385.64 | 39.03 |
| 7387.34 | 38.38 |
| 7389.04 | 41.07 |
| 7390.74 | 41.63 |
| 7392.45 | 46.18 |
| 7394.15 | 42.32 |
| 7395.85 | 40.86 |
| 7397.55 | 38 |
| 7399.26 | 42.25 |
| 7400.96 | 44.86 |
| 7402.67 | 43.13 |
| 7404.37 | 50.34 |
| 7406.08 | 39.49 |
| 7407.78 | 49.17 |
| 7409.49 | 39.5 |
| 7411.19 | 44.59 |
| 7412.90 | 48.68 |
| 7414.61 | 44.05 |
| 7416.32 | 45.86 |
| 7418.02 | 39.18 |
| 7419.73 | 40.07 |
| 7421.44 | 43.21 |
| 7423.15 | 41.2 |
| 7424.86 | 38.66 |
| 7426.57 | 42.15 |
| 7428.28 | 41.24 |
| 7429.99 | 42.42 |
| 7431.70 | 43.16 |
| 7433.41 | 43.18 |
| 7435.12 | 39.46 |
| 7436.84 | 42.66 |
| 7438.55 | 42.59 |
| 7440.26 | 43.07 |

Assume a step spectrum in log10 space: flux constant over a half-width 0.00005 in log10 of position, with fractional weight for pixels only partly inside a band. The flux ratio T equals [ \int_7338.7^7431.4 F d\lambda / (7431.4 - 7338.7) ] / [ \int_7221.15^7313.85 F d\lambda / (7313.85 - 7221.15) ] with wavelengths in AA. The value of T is 1.1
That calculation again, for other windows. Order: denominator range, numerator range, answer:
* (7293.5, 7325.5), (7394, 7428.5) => 1.03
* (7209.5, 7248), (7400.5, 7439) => 1.05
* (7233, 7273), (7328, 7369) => 1.14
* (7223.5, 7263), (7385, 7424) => 1.07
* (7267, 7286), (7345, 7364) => 1.18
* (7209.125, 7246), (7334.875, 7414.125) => 1.07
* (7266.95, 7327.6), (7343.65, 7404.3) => 1.08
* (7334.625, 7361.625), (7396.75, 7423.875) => 0.96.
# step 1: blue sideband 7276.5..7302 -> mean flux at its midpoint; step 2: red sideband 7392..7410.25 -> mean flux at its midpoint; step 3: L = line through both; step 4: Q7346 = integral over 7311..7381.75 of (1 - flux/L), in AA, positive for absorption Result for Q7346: -4.1 AA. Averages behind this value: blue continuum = 39.9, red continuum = 43.2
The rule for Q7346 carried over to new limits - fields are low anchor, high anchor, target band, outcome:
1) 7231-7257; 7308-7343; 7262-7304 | 0.1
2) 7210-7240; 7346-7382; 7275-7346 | 4.5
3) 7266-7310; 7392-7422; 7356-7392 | -2.3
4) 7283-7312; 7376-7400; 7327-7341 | -0.2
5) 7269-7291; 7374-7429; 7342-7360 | -2.4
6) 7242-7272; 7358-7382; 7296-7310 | 0.8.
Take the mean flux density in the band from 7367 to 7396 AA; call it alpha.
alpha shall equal 43.5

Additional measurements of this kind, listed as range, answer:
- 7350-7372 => 48.8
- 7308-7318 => 41.4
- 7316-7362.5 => 44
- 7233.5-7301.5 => 39.6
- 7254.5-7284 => 39.4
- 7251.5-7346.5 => 40.9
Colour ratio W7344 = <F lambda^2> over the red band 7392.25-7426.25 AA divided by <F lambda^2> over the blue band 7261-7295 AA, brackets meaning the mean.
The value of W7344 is 1.10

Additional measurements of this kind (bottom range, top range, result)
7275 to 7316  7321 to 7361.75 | 1.09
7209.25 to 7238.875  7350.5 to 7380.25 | 1.15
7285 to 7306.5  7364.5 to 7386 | 1.08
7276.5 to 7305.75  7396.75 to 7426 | 1.10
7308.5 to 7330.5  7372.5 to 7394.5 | 0.99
